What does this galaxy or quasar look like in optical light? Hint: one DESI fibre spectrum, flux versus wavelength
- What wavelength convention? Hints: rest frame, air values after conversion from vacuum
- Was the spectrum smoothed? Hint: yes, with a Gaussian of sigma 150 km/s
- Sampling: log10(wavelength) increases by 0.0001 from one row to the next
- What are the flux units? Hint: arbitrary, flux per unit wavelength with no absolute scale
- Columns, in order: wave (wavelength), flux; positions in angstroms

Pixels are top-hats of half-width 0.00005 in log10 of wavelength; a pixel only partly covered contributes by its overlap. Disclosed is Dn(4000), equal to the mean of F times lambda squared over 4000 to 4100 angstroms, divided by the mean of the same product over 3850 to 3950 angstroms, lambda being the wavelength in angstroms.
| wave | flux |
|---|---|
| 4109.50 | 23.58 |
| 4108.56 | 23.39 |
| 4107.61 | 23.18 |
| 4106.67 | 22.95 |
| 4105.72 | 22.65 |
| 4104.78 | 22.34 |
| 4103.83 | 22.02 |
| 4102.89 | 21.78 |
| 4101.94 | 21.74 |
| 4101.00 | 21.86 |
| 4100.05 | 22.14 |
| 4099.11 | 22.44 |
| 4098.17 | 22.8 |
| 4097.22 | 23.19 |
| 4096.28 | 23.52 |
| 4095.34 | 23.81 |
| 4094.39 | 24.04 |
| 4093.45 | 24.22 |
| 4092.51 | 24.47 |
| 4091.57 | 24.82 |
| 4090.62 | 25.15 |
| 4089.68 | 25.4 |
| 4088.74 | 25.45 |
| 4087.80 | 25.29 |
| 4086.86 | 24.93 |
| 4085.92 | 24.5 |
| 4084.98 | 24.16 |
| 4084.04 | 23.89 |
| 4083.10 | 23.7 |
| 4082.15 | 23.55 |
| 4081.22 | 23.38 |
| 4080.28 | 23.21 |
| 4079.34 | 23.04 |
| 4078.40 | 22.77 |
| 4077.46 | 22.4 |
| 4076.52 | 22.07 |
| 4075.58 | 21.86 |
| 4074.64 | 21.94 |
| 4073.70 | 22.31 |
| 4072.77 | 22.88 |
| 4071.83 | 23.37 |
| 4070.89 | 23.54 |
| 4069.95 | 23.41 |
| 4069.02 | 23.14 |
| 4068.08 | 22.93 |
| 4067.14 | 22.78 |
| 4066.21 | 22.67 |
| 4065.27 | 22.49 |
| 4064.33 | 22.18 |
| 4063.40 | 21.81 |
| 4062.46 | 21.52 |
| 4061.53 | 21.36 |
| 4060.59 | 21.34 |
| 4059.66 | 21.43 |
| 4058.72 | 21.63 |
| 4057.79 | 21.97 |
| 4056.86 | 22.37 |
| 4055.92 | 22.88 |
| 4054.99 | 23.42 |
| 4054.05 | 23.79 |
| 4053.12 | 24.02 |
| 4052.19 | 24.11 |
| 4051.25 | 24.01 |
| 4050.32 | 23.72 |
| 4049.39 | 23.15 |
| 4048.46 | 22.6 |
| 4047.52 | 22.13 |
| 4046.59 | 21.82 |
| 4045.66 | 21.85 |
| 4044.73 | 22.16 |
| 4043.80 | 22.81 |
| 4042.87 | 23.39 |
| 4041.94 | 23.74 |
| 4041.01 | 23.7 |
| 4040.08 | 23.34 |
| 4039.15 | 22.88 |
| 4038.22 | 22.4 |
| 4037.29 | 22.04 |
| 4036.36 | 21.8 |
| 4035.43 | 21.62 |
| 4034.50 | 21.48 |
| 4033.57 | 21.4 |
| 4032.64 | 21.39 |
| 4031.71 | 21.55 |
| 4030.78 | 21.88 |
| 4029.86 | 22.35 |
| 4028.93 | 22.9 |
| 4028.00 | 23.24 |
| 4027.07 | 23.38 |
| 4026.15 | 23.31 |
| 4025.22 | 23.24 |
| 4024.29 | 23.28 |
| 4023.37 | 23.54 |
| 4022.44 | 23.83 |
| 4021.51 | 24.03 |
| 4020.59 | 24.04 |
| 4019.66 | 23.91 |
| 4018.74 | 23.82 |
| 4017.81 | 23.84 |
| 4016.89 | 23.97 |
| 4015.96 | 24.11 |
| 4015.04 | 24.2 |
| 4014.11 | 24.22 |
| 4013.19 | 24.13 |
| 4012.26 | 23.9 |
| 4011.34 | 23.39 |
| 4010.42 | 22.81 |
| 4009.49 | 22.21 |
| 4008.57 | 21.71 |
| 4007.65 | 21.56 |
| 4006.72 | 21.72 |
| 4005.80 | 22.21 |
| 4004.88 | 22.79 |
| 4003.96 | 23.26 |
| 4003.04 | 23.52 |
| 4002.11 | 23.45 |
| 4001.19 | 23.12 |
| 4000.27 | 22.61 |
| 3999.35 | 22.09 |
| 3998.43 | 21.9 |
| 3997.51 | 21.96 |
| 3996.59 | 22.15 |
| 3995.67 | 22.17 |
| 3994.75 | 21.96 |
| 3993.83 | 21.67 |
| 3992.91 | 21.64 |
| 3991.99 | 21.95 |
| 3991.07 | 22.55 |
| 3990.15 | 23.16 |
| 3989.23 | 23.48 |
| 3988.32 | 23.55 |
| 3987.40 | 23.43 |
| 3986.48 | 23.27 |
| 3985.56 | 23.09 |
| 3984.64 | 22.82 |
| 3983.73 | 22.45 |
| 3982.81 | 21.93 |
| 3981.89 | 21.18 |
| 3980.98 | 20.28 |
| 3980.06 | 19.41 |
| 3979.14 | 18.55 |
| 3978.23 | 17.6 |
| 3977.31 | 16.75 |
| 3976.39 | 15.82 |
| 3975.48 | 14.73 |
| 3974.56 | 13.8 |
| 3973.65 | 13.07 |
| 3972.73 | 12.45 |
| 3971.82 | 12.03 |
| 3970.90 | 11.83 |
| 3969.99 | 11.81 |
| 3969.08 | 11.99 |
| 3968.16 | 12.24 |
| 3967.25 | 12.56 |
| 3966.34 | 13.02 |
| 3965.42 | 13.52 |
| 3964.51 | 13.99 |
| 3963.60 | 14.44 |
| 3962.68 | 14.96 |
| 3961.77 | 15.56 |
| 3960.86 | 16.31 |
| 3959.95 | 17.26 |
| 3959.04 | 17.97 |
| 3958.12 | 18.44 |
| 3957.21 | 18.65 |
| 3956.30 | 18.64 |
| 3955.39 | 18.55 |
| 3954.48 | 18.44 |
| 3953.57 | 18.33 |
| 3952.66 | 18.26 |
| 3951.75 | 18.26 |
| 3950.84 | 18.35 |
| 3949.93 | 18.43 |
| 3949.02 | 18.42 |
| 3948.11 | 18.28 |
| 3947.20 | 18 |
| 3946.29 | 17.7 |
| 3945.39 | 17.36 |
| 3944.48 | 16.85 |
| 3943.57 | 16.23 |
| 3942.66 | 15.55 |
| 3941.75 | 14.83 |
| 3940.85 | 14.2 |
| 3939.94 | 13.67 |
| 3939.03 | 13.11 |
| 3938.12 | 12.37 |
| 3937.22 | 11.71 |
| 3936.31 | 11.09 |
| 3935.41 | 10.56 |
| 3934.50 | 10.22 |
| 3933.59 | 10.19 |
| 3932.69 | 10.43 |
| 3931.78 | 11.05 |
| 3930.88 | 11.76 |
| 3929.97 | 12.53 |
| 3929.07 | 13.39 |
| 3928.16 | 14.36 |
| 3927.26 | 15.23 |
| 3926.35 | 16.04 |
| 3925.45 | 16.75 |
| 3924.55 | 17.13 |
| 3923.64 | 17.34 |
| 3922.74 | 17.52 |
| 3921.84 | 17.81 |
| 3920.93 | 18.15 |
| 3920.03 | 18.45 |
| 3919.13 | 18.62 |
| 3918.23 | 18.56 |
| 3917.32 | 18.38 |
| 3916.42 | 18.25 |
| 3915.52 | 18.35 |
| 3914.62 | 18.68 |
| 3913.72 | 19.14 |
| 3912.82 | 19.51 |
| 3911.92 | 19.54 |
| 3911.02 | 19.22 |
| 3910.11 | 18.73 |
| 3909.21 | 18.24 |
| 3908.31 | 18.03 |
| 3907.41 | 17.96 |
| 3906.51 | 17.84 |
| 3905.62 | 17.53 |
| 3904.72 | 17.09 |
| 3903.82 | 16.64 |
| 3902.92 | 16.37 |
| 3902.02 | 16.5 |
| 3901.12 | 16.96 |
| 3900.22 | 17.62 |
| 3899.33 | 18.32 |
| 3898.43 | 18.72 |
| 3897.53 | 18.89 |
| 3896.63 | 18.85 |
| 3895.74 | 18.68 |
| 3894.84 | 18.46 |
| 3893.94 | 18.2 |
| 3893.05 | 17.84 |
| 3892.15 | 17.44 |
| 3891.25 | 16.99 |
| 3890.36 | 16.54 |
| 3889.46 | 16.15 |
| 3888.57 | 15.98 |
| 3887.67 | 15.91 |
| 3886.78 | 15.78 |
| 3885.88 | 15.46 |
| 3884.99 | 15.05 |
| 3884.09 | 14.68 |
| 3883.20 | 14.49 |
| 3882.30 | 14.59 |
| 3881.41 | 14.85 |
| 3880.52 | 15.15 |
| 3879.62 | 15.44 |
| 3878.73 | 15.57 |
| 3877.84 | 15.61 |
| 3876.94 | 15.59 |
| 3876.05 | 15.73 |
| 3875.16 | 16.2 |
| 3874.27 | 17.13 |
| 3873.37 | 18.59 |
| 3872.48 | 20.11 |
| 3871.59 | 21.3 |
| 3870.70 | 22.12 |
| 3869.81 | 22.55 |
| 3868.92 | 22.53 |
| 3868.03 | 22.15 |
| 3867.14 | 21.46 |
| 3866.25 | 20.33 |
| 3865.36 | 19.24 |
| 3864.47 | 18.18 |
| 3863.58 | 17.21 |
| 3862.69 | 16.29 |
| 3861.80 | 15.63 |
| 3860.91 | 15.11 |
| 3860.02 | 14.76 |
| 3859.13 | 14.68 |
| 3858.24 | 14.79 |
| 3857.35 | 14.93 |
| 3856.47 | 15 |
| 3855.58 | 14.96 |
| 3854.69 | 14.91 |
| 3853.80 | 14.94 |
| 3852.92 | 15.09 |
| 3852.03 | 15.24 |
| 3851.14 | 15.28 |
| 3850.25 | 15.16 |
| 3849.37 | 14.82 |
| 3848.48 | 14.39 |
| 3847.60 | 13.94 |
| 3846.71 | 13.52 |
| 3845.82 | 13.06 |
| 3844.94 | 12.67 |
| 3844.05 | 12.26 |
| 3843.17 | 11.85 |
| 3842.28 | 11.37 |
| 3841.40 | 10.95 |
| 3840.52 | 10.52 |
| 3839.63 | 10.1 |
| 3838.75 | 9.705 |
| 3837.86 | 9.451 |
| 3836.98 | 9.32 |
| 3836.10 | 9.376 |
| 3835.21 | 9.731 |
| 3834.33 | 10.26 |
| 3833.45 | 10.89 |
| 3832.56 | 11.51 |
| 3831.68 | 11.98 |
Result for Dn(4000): 1.50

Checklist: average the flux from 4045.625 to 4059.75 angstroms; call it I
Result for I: 22.9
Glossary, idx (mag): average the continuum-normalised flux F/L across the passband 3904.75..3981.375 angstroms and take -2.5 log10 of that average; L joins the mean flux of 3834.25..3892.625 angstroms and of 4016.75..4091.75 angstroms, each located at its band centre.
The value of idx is 0.16 mag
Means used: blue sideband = 15.3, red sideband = 23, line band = 16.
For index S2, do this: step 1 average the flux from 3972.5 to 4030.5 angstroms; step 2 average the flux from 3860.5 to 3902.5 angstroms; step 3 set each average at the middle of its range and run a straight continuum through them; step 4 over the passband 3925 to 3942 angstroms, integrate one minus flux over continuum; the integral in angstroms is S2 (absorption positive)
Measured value 5.8 angstroms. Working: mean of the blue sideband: 17.5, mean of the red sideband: 21.9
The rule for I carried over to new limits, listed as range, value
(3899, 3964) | 16.5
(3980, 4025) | 22.8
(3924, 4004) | 17.3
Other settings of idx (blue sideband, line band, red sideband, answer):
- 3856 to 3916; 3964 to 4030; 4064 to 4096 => 0.02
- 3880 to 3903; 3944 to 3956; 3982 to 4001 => 0.11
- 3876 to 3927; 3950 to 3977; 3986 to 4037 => 0.30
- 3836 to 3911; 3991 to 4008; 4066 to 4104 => -0.10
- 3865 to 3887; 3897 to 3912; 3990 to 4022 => 0.06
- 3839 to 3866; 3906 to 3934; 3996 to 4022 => 0.09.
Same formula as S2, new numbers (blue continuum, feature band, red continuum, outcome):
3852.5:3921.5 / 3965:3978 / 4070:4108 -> 4.3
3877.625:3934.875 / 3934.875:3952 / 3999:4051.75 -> 2.9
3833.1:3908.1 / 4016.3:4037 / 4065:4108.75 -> -1.7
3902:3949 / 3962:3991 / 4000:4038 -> 3.9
